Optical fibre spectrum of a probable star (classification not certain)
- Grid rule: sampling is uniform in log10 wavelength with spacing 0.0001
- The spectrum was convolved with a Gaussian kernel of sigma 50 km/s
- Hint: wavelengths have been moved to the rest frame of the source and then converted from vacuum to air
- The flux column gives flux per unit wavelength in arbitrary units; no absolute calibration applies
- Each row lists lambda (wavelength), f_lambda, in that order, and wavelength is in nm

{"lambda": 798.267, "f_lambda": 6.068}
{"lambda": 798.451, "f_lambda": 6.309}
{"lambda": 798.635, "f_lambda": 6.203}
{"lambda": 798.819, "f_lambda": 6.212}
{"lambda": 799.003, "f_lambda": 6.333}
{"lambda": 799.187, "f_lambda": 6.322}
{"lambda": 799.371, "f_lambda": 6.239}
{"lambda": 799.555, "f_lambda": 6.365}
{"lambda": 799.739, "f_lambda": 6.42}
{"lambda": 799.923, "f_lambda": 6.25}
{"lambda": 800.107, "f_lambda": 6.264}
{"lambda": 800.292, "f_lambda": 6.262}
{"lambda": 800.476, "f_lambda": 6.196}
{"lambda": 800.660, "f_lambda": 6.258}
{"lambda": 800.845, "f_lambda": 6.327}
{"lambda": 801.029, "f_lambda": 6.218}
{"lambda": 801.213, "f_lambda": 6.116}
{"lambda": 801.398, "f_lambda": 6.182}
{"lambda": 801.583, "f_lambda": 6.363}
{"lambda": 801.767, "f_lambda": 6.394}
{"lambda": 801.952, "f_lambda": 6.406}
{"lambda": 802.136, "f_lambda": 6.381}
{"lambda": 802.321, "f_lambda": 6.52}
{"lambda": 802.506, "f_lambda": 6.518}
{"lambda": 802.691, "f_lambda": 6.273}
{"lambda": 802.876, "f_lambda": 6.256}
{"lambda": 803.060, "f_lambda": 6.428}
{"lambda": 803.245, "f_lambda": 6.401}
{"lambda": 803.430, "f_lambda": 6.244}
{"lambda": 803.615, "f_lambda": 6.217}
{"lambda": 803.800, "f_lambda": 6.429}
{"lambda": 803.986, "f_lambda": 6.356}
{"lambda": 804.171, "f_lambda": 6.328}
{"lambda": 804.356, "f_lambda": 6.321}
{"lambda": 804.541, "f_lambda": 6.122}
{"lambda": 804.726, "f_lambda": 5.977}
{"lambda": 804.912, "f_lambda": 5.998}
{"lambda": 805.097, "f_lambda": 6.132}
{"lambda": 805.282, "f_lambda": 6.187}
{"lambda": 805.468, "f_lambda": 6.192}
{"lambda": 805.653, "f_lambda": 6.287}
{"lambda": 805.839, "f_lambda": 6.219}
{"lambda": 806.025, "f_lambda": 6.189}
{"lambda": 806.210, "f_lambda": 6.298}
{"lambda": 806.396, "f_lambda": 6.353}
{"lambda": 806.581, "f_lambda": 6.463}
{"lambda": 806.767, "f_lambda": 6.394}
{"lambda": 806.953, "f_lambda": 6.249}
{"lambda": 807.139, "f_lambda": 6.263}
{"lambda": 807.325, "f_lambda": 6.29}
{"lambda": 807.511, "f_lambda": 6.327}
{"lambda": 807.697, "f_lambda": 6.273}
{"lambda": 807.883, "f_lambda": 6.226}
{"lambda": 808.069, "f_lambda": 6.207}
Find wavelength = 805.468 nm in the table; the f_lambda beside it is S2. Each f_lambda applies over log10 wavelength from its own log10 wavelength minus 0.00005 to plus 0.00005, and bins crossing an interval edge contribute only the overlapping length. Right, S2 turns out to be 6.192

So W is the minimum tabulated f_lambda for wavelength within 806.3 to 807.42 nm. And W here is 6.249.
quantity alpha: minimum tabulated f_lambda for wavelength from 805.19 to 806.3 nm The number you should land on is 6.187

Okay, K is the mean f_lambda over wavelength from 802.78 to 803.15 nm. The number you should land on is 6.35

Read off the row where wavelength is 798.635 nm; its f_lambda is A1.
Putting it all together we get 6.203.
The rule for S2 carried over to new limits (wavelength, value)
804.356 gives 6.321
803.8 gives 6.429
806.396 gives 6.353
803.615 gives 6.217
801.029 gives 6.218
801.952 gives 6.406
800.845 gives 6.327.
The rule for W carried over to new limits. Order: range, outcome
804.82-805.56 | 5.998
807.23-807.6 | 6.29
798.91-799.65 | 6.239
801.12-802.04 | 6.116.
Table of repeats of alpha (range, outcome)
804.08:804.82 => 5.977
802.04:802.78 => 6.273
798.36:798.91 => 6.203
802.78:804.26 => 6.217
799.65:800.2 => 6.25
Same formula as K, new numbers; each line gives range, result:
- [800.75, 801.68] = 6.24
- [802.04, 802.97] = 6.39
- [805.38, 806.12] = 6.22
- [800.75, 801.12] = 6.27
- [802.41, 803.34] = 6.38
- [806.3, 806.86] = 6.4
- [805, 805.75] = 6.2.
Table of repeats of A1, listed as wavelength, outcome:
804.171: 6.328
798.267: 6.068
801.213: 6.116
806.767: 6.394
